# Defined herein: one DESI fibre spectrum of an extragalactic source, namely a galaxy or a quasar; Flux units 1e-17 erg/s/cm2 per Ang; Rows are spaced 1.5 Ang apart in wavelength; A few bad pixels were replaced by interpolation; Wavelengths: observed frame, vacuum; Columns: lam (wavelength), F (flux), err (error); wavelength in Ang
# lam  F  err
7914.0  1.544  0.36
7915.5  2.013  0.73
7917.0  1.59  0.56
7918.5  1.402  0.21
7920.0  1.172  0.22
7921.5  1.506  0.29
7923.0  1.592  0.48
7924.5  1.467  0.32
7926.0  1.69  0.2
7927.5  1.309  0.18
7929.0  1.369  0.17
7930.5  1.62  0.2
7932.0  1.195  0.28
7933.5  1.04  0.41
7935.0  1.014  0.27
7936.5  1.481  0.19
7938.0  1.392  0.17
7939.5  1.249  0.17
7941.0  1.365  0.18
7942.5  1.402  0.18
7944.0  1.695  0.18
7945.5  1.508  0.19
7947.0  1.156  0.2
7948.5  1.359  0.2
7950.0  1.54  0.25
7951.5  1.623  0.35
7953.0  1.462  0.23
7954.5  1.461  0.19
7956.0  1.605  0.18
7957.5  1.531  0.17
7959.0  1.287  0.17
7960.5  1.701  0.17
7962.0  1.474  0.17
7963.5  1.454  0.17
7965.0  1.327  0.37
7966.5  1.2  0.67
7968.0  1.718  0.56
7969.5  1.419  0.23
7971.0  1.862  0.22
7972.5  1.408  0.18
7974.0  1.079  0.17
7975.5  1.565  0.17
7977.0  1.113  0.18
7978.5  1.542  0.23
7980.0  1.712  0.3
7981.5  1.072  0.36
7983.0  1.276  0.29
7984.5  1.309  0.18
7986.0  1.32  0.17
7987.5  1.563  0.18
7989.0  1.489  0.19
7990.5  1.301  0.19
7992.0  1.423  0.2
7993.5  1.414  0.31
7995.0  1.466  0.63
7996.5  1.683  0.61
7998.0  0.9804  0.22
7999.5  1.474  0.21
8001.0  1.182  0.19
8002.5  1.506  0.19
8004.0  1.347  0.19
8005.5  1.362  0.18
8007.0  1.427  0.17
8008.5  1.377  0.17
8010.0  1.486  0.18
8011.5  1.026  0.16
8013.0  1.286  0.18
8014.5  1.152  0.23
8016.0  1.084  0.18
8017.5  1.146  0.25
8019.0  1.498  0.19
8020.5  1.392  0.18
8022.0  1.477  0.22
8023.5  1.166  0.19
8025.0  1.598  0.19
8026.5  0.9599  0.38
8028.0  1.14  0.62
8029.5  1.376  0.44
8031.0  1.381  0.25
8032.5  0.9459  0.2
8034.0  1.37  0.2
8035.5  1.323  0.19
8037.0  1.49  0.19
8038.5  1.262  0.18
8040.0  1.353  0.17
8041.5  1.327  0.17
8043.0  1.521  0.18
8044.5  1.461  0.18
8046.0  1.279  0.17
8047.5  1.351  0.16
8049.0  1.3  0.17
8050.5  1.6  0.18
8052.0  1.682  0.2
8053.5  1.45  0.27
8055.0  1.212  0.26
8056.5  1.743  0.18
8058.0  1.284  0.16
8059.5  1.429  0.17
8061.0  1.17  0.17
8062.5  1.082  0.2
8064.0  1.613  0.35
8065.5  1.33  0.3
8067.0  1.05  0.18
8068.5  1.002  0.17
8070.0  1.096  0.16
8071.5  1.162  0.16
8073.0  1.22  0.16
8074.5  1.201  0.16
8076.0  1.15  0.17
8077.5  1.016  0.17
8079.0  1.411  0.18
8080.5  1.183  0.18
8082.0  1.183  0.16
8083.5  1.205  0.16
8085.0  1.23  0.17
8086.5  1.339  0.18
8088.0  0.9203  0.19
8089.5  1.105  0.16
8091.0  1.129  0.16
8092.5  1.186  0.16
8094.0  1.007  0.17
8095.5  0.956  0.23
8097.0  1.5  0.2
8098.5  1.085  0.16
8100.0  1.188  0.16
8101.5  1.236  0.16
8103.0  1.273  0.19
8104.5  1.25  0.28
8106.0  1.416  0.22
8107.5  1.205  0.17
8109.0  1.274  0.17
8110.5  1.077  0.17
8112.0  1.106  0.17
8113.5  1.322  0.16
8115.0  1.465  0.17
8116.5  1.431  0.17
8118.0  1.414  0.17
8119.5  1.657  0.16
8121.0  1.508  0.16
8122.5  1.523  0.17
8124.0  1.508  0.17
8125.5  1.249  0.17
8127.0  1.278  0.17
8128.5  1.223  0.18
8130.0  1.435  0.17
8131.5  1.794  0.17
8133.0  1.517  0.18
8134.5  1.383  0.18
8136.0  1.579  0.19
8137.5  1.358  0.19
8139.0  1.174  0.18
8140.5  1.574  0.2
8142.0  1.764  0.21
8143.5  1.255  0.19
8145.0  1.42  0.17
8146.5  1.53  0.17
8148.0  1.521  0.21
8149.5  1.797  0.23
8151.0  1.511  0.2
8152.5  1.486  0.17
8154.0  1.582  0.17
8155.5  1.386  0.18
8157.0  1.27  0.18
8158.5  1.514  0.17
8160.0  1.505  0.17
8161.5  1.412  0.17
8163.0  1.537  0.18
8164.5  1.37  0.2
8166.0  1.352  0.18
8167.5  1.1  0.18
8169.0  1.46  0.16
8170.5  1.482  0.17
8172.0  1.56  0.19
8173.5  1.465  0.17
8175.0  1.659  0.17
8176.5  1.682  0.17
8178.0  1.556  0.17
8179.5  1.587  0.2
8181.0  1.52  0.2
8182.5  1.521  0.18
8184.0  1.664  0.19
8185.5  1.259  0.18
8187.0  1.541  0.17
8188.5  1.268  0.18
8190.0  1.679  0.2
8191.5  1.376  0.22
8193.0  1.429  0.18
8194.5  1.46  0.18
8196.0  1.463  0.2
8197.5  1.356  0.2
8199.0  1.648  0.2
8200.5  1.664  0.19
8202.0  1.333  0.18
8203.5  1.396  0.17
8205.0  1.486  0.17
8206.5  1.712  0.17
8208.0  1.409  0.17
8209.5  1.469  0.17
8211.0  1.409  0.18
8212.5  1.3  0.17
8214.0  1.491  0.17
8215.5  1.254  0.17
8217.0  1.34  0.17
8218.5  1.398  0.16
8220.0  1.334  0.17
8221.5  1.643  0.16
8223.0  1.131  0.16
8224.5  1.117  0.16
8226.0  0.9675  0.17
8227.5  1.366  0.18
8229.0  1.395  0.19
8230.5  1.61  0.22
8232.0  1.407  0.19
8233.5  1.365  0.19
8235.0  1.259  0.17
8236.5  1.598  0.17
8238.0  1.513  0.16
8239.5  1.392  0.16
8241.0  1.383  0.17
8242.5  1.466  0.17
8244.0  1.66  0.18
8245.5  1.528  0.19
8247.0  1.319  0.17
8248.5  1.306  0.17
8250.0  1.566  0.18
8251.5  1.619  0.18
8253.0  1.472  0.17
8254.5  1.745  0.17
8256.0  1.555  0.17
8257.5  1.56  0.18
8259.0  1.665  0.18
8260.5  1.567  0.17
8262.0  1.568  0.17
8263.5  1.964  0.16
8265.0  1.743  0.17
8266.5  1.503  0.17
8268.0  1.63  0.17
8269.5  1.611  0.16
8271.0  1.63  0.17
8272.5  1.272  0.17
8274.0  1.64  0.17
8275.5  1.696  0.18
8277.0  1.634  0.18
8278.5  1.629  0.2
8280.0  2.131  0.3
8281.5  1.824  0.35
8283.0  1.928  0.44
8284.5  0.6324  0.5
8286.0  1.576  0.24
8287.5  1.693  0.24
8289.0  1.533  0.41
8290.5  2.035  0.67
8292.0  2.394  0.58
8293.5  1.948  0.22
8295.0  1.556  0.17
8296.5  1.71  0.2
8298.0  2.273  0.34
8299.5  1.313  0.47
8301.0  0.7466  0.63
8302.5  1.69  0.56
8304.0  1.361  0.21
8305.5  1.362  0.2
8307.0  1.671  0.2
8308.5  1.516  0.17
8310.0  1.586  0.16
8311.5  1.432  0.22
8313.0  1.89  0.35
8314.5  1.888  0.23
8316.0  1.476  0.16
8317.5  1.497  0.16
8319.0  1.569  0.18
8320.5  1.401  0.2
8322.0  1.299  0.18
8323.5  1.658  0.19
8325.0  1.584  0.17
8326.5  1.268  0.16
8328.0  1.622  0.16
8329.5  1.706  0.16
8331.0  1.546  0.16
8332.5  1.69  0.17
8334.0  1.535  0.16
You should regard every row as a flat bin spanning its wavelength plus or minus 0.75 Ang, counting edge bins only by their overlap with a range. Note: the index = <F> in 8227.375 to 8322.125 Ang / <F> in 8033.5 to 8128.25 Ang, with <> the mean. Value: 1.22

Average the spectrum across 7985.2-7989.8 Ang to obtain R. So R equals 1.45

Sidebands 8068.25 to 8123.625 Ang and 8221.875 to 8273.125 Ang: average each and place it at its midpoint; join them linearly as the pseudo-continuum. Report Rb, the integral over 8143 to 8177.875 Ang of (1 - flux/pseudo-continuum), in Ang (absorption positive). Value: -3.43 Ang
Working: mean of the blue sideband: 1.24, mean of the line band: 1.48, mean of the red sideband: 1.49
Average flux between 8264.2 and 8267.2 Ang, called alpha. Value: 1.63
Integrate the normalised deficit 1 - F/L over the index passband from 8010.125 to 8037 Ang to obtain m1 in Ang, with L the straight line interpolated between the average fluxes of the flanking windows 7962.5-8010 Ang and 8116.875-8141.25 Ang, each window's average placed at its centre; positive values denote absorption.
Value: 2.80 Ang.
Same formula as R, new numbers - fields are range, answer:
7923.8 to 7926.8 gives 1.58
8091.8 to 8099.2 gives 1.15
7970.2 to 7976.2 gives 1.48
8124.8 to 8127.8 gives 1.26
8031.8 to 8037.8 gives 1.28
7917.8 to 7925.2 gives 1.43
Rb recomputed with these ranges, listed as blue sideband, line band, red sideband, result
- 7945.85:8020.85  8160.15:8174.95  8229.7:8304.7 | 0.9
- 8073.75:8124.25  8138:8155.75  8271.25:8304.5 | -1.9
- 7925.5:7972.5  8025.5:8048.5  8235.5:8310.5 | 2.7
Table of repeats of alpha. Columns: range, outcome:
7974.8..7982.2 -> 1.4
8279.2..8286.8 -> 1.62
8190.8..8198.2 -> 1.42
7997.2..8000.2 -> 1.23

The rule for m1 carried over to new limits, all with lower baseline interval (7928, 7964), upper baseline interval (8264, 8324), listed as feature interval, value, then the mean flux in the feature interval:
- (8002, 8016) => 1.3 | 1.31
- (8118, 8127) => 0.3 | 1.47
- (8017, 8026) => 0.5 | 1.37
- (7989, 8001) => 0.5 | 1.38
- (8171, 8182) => -0.2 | 1.57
